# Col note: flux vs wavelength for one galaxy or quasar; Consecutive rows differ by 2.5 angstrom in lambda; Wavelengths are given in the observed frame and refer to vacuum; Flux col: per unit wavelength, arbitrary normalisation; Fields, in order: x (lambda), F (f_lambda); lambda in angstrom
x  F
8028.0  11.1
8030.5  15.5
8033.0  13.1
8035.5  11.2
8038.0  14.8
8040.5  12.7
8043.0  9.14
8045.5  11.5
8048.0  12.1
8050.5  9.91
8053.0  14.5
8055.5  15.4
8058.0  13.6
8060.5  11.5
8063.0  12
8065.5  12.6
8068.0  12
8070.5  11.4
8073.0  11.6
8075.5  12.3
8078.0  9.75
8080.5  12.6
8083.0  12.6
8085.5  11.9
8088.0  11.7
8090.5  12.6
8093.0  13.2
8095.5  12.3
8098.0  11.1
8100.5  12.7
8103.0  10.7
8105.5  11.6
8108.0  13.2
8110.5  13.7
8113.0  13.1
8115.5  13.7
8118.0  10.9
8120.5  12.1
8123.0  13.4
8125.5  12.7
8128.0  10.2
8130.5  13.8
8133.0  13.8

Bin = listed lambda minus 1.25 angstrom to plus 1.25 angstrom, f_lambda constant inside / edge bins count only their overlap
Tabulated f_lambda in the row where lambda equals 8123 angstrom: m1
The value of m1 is 13.4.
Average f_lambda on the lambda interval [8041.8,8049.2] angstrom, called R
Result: 10.9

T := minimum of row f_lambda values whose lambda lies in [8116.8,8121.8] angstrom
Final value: 10.9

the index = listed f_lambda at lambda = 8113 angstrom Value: 13.1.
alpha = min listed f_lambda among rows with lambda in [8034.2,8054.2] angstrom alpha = 9.14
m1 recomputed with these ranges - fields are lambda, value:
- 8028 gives 11.1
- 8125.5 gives 12.7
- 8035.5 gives 11.2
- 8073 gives 11.6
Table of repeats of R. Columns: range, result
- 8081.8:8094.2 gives 12.4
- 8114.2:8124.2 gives 12.5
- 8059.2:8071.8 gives 11.9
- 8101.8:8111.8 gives 12.3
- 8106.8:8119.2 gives 12.9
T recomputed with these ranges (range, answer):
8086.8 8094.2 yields 11.7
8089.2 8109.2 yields 10.7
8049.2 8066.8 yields 9.91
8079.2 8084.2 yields 12.6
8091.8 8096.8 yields 12.3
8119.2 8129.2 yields 10.2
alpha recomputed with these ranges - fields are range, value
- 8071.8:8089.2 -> 9.75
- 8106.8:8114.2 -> 13.1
